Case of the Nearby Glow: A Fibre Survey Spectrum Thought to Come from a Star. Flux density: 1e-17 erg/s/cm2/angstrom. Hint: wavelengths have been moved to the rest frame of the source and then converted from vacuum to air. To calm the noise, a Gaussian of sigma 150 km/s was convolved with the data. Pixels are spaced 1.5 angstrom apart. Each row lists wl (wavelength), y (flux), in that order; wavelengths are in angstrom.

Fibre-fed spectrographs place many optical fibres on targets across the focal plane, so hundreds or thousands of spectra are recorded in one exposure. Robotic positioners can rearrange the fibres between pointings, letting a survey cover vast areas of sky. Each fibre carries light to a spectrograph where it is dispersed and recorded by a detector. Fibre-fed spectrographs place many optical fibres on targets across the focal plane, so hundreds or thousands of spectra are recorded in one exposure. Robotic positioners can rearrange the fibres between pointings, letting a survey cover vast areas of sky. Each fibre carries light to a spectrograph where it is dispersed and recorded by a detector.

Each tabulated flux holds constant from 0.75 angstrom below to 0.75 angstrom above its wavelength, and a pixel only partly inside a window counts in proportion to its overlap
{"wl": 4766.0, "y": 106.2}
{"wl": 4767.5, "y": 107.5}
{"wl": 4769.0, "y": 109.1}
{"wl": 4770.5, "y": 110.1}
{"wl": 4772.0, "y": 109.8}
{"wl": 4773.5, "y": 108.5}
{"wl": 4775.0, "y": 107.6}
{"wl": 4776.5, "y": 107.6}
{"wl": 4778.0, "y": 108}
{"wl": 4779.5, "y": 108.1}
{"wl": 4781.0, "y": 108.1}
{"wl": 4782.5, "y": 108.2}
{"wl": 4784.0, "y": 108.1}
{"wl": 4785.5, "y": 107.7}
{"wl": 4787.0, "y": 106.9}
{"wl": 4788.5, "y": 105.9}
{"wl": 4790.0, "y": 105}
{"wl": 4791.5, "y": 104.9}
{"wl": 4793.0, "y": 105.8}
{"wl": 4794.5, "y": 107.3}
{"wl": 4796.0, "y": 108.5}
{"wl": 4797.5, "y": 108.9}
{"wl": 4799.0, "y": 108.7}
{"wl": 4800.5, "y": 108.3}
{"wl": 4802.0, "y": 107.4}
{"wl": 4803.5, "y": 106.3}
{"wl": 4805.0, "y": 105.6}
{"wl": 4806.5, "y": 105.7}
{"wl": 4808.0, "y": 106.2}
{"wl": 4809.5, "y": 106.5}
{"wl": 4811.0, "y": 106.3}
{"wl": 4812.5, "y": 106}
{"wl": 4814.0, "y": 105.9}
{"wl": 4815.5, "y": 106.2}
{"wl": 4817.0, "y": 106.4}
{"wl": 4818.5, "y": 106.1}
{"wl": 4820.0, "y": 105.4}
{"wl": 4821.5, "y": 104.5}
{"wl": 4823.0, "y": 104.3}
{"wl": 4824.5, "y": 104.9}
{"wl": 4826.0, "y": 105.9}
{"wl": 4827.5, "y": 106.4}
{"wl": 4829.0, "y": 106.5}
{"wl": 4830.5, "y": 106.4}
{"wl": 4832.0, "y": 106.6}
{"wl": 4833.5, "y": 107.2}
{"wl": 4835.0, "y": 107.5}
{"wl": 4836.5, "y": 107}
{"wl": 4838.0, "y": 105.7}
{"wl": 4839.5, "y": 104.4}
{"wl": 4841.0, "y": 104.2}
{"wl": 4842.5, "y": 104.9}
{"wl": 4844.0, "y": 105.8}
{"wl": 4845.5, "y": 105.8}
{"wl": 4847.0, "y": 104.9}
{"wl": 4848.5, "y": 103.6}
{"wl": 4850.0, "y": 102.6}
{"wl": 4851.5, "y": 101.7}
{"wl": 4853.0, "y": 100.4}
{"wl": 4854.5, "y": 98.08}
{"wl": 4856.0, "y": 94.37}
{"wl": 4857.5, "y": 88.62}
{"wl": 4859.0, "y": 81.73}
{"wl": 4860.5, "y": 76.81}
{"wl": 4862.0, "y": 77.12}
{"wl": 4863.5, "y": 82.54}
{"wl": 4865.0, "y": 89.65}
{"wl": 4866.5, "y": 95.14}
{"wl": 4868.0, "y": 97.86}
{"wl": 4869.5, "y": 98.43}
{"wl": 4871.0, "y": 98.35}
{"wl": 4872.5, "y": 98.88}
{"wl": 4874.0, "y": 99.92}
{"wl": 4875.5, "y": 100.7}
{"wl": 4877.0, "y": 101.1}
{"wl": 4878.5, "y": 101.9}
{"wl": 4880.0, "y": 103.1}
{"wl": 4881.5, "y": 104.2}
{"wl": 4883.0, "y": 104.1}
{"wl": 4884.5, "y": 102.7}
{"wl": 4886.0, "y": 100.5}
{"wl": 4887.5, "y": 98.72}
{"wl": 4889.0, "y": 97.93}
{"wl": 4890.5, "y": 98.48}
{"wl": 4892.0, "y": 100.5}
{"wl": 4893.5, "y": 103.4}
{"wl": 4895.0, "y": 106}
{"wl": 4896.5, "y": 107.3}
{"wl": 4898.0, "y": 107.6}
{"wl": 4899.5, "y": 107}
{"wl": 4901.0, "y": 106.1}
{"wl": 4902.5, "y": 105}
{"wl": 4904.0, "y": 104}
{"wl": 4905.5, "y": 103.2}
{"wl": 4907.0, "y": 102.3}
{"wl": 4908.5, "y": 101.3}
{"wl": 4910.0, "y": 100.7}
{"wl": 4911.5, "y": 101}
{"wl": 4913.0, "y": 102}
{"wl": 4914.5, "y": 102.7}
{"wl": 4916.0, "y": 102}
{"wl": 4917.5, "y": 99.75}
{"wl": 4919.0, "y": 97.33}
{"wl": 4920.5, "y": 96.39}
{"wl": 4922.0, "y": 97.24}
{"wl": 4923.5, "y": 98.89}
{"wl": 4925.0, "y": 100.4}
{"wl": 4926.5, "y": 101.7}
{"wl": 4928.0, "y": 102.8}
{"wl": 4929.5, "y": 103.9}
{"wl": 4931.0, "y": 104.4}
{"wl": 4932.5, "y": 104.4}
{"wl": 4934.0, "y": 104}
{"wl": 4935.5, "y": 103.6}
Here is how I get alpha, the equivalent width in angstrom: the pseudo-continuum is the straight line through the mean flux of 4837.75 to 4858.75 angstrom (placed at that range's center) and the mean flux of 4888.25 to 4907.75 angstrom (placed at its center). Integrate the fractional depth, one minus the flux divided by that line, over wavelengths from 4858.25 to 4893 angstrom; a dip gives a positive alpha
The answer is 2.2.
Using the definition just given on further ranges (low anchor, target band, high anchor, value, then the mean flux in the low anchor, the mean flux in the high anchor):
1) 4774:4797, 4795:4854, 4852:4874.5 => -3.74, 107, 91.9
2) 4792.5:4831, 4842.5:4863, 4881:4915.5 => 1.78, 106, 103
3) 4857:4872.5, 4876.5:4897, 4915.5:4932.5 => -1.91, 89.1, 101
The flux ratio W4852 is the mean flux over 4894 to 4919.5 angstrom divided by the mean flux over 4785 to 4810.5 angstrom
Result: 0.97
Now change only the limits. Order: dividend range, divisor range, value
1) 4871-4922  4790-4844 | 0.96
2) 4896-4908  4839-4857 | 1.03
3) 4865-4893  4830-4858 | 0.97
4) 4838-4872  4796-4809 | 0.90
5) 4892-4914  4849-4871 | 1.13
